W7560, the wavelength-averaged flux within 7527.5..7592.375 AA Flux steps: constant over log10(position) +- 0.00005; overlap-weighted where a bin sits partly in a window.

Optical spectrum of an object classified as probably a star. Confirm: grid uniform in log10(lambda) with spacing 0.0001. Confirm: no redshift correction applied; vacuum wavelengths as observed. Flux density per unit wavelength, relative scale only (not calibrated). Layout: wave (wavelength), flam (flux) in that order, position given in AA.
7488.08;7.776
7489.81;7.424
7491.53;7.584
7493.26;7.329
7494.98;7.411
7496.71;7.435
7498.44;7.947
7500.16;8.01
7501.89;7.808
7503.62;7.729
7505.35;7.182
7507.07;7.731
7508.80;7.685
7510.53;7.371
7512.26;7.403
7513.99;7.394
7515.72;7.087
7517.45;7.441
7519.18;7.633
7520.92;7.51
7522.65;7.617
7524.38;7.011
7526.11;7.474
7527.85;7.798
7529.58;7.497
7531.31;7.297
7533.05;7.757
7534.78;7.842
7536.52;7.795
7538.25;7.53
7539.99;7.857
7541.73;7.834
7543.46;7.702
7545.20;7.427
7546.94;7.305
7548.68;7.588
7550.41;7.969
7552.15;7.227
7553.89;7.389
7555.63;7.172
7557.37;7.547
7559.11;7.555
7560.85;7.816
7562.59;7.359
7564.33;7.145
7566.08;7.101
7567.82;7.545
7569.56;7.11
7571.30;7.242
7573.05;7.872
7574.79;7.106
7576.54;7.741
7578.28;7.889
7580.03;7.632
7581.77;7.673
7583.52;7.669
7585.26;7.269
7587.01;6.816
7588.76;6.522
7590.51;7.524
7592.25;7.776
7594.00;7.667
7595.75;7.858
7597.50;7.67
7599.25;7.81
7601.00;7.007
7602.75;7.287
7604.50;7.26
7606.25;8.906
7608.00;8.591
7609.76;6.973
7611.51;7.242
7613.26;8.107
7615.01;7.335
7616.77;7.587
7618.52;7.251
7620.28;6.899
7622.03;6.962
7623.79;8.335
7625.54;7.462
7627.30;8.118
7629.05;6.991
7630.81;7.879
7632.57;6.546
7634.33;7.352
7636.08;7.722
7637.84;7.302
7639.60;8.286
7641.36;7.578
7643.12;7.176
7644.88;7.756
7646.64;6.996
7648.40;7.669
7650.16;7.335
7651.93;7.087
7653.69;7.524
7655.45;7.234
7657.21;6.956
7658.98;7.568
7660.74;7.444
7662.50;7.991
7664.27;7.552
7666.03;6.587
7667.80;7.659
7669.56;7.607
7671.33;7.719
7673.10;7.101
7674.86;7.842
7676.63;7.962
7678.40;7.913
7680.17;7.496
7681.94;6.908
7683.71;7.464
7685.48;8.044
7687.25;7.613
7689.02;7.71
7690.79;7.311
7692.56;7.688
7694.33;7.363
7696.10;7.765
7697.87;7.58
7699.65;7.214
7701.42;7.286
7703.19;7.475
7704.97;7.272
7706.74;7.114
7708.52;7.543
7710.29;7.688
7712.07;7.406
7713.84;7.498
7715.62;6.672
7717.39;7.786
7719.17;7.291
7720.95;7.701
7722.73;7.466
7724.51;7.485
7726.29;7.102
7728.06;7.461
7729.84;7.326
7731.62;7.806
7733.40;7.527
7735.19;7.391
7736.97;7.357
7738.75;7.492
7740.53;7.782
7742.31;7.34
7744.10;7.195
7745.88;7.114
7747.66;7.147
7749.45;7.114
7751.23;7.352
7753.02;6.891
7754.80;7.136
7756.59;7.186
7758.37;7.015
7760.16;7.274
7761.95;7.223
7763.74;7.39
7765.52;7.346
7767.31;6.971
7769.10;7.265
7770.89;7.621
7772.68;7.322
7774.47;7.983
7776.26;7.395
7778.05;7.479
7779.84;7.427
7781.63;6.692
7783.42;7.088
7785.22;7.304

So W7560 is 7.49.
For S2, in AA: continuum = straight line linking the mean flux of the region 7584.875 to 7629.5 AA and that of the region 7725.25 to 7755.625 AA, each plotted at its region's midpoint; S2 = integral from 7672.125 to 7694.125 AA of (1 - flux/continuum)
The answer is -0.5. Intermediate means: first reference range 7.52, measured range 7.58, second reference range 7.33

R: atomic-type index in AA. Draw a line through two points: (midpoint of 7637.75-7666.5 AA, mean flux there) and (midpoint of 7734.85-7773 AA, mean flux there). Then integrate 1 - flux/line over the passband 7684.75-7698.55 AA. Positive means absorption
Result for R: -0.49 AA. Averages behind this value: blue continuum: 7.43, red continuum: 7.27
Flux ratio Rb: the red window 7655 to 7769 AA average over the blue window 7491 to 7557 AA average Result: 0.98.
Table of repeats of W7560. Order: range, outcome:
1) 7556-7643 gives 7.5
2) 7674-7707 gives 7.53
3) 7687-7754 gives 7.4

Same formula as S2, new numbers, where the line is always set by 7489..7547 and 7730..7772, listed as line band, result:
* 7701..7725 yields -0.2 AA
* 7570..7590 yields 0.2 AA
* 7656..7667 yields 0.1 AA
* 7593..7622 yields -0.4 AA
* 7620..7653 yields -0.1 AA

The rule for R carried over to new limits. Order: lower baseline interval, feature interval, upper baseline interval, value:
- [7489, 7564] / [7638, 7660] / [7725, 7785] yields 0.0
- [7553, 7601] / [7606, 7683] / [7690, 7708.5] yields -0.7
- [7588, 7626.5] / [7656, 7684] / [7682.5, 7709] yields 0.1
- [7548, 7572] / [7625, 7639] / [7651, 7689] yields 0.1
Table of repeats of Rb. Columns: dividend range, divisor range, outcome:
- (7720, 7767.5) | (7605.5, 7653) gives 0.97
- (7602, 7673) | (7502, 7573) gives 1.00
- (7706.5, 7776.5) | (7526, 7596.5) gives 0.98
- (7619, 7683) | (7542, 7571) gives 1.00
